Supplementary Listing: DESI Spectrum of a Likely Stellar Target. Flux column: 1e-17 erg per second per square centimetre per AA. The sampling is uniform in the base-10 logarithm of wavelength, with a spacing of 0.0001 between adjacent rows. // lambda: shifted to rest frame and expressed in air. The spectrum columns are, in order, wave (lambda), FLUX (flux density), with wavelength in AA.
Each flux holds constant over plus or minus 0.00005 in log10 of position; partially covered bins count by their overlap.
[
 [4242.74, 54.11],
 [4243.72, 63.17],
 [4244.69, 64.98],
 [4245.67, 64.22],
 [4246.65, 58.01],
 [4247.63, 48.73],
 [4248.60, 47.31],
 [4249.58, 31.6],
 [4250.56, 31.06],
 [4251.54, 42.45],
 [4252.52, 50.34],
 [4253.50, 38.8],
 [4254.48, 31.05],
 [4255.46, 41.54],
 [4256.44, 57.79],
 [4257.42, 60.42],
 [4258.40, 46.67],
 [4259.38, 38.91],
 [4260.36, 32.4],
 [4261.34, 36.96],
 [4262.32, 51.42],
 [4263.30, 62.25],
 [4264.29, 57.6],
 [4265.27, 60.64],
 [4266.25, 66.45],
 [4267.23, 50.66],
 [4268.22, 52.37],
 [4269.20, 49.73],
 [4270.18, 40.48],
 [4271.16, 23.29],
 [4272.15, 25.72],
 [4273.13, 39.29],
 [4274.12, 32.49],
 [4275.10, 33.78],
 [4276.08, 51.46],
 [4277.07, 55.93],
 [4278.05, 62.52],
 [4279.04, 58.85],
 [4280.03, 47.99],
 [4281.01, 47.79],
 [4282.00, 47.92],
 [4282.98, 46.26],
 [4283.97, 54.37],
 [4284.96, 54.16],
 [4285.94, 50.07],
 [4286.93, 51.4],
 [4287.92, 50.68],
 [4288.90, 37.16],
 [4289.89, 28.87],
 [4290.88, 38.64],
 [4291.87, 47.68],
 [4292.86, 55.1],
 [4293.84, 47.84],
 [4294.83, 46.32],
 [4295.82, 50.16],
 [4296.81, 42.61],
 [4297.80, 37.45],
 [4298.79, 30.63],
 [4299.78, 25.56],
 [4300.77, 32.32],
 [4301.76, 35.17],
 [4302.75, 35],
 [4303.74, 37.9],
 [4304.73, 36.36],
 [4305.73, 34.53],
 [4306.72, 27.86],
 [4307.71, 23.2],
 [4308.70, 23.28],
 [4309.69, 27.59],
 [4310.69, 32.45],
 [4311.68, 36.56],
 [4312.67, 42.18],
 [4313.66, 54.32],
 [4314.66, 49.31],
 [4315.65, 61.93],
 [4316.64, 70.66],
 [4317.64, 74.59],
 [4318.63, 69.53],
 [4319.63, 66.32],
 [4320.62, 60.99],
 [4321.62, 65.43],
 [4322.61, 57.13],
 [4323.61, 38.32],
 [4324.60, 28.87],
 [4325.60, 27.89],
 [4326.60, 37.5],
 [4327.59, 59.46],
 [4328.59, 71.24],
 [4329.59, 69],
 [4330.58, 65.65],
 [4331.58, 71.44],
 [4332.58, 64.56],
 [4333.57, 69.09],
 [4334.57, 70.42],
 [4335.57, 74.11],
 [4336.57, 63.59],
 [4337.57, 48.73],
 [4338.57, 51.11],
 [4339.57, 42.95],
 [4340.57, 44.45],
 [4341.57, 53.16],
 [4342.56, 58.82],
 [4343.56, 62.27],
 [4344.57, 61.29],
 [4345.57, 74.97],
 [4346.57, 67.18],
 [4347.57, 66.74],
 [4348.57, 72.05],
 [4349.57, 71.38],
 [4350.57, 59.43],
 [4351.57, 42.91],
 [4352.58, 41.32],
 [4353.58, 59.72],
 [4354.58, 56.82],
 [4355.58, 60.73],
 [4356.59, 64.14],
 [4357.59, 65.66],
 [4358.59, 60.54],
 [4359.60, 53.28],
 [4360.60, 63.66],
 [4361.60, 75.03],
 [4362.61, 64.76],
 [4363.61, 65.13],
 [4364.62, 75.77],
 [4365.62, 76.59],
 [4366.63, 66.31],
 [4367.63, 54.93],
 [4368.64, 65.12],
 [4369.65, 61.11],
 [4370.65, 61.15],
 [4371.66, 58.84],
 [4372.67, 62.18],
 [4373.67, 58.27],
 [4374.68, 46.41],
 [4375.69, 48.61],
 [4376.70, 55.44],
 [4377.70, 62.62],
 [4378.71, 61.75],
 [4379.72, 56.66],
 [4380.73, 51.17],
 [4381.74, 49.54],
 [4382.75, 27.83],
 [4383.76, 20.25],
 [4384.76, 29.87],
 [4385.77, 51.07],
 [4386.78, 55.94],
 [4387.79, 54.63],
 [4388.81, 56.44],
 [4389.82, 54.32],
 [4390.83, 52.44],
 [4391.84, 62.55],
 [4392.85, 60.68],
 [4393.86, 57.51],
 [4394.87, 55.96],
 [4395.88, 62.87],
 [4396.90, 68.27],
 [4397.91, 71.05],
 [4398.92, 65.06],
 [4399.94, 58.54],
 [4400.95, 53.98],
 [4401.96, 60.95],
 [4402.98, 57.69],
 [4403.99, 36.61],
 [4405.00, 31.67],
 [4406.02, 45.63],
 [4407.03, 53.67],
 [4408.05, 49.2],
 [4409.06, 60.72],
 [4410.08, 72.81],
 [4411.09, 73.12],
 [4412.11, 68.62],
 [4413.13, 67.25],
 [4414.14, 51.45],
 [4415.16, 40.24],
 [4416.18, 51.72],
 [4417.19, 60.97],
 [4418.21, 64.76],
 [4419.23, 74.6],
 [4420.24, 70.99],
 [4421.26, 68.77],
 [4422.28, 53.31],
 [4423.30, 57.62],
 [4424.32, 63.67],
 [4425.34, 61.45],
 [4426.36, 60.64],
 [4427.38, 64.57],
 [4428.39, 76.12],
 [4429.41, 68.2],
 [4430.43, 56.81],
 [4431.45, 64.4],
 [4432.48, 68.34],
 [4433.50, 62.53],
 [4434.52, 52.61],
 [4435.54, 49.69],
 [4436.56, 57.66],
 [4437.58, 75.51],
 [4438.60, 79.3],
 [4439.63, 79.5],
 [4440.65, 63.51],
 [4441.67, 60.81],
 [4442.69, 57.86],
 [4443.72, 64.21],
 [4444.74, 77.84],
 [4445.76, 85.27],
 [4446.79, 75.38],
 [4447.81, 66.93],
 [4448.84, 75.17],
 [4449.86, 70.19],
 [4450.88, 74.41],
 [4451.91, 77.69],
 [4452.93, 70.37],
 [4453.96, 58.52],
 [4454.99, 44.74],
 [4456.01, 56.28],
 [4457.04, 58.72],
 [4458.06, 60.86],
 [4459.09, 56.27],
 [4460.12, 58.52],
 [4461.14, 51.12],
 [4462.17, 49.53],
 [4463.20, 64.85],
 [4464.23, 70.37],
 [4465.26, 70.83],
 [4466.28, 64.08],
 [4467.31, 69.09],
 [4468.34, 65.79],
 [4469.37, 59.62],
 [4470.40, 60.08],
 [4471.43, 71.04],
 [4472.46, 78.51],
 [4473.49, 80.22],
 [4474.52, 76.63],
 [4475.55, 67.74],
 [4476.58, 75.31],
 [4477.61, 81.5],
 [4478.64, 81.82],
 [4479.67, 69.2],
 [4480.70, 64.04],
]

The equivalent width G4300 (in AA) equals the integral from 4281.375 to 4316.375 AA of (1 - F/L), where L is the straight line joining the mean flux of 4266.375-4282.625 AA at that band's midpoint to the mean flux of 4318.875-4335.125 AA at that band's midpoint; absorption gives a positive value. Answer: 6.8 AA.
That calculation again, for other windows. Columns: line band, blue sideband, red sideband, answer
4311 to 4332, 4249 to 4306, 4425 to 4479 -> -2.5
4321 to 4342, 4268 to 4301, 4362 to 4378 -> -0.9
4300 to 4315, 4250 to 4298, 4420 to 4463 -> 4.5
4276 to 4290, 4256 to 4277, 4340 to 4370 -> -0.3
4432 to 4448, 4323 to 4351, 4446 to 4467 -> -1.0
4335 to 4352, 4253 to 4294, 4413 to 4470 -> -1.9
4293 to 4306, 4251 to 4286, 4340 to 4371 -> 3.5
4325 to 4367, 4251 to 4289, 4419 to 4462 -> -4.6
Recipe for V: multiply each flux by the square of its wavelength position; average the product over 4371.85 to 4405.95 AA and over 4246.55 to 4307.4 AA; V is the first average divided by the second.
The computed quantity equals 1.3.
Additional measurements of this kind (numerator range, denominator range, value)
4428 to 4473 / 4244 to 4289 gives 1.49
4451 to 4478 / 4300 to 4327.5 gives 1.59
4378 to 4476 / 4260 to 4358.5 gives 1.28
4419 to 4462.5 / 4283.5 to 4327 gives 1.56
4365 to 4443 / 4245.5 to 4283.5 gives 1.34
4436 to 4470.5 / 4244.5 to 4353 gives 1.43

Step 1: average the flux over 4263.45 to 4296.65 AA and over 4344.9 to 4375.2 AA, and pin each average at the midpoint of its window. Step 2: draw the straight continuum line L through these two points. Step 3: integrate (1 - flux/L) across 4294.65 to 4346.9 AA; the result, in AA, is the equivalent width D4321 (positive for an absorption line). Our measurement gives 4.9 AA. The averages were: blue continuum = 47.5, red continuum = 62.4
